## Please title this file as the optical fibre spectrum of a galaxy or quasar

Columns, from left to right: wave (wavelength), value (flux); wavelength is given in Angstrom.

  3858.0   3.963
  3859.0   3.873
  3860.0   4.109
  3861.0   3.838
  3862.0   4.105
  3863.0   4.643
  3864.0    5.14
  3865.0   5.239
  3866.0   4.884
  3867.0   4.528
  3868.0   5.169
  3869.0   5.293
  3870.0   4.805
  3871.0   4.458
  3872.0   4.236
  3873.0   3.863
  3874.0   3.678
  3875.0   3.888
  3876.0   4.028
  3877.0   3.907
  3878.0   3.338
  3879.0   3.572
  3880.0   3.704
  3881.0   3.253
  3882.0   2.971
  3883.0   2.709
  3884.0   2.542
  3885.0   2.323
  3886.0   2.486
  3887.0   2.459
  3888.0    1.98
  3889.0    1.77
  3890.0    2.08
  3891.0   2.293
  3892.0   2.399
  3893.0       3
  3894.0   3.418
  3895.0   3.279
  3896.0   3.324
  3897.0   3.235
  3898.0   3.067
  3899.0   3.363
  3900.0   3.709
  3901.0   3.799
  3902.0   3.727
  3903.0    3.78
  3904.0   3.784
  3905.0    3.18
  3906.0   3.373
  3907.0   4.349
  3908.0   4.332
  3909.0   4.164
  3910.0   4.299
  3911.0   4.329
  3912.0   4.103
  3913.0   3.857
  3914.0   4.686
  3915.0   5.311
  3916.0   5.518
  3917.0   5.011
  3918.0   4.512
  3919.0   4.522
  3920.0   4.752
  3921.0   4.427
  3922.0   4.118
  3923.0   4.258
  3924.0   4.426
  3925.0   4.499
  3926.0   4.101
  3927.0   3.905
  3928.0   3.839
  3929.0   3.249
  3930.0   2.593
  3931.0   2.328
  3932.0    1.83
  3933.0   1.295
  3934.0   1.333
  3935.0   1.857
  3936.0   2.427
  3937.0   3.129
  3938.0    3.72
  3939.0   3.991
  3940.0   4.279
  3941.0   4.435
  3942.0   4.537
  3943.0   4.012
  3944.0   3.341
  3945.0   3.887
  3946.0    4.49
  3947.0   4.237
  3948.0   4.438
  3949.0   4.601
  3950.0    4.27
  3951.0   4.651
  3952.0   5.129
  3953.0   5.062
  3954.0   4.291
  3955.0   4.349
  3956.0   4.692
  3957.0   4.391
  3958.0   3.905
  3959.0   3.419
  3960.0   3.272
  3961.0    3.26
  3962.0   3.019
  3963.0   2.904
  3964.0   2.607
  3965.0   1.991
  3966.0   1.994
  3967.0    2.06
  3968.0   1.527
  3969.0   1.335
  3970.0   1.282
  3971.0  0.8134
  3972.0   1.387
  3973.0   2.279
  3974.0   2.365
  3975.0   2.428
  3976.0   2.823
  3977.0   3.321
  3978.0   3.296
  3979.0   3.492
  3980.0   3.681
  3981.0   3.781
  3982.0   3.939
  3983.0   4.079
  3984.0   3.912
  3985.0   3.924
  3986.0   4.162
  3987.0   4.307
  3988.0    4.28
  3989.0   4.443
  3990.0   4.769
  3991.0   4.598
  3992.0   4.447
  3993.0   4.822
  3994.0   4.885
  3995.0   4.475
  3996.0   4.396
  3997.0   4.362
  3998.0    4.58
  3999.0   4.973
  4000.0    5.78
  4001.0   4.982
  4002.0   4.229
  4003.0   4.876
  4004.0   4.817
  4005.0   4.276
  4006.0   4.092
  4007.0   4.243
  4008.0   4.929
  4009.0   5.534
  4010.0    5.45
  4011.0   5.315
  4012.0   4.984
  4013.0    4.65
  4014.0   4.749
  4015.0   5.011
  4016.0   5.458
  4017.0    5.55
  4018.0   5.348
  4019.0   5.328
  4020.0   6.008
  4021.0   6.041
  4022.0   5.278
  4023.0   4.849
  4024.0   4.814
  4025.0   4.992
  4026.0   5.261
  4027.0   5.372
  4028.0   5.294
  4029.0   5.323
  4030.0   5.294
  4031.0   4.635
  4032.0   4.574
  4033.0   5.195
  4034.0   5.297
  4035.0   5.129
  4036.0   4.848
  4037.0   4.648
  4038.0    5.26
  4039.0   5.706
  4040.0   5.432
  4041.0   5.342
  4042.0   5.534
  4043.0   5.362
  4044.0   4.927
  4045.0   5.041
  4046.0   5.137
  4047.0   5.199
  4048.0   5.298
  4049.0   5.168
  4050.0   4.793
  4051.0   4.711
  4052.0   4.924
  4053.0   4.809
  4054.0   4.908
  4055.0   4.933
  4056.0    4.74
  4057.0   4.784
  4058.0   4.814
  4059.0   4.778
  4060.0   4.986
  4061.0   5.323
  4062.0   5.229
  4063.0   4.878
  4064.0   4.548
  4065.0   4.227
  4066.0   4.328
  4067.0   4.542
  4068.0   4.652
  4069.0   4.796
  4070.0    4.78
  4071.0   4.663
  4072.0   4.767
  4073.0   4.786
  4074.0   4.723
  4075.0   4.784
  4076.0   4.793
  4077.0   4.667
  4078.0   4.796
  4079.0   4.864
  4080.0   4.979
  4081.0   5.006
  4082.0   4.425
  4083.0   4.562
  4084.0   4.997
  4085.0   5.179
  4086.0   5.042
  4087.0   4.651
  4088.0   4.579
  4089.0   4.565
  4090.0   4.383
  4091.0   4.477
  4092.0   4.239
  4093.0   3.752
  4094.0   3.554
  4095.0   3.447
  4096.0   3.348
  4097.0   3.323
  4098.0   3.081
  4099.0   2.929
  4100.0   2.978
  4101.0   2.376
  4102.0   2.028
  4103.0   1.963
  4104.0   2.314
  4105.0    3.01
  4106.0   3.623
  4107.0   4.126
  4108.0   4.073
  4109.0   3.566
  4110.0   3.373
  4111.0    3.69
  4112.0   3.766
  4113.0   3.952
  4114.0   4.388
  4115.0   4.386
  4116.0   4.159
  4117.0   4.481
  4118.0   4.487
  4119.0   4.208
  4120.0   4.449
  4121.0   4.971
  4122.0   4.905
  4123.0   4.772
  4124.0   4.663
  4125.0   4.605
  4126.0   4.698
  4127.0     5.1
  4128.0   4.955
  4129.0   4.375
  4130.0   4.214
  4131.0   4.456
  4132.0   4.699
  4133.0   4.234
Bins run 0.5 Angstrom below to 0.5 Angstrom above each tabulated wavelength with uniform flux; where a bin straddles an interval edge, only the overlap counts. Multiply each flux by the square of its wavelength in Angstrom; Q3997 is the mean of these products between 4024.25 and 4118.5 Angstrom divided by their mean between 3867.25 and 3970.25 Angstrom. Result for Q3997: 1.36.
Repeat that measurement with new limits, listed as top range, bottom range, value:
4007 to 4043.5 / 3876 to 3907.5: 1.79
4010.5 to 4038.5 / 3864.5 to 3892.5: 1.59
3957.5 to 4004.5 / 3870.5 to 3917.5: 1.05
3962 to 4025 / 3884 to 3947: 1.19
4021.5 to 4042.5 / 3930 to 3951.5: 1.56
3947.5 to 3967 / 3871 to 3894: 1.28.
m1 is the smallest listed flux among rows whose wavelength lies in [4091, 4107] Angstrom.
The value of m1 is 1.963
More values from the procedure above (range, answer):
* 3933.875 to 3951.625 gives 1.333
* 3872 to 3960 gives 1.295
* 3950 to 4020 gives 0.8134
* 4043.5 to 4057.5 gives 4.711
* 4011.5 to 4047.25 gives 4.574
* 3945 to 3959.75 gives 3.419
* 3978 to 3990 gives 3.296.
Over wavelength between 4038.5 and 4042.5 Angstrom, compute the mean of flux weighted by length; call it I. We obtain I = 5.5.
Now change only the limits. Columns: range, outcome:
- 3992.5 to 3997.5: 4.59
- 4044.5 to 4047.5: 5.13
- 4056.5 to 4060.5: 4.84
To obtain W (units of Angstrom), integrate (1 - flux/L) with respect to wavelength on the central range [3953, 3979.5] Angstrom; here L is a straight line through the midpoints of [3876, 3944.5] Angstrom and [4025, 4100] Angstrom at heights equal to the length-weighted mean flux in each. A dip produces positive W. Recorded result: 7.5 Angstrom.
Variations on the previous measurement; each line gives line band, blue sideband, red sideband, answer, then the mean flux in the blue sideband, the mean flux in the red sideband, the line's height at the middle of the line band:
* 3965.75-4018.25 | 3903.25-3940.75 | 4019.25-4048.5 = 8.1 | 3.78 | 5.21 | 4.68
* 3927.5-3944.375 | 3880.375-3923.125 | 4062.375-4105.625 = 2.8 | 3.57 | 4.16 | 3.68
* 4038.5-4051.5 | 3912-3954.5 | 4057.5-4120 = -3.4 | 3.93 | 4.2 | 4.12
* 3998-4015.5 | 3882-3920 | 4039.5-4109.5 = -3.4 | 3.52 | 4.43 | 4.08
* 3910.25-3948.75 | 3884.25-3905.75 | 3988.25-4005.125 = -3.4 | 2.97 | 4.69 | 3.56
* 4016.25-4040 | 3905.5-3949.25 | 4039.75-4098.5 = -4.1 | 3.88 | 4.7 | 4.46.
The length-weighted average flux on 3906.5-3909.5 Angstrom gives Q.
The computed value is 4.28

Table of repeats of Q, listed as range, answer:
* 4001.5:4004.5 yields 4.64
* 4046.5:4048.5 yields 5.25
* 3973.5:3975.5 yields 2.4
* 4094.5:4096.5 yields 3.4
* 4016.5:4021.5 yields 5.66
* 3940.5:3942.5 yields 4.49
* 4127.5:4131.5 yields 4.5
